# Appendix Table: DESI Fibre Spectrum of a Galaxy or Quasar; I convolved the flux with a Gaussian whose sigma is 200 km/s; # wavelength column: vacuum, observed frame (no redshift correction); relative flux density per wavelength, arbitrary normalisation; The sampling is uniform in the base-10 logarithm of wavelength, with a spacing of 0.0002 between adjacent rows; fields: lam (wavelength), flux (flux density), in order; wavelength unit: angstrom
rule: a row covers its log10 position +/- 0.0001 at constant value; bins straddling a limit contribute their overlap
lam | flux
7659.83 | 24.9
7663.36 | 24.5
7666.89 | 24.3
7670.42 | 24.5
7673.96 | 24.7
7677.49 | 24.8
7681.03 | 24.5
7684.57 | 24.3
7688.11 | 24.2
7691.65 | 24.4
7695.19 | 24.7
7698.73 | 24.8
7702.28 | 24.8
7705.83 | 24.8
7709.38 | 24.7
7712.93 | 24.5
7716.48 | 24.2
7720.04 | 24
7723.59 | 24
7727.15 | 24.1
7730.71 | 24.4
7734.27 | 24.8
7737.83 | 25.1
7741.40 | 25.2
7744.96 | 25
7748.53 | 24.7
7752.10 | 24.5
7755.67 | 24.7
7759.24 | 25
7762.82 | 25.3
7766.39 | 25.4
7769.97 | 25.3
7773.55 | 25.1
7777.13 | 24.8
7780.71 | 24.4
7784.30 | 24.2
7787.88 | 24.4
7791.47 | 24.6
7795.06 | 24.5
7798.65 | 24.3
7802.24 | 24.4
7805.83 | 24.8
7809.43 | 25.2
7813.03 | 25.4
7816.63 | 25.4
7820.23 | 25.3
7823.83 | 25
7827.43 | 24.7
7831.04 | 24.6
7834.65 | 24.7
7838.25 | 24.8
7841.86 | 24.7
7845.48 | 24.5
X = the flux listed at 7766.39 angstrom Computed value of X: 25.4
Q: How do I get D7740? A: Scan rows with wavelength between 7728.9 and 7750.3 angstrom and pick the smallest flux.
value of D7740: 24.4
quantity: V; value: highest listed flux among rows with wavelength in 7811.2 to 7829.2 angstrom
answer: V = 25.4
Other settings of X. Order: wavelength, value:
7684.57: 24.3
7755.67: 24.7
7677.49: 24.8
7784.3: 24.2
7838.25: 24.8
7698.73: 24.8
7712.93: 24.5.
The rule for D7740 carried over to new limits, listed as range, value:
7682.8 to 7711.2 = 24.2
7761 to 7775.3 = 25.1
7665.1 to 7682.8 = 24.3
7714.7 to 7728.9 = 24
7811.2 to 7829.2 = 24.7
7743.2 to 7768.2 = 24.5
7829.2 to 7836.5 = 24.6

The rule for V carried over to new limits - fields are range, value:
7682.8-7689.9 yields 24.3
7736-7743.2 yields 25.2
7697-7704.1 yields 24.8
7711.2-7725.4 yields 24.5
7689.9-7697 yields 24.7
